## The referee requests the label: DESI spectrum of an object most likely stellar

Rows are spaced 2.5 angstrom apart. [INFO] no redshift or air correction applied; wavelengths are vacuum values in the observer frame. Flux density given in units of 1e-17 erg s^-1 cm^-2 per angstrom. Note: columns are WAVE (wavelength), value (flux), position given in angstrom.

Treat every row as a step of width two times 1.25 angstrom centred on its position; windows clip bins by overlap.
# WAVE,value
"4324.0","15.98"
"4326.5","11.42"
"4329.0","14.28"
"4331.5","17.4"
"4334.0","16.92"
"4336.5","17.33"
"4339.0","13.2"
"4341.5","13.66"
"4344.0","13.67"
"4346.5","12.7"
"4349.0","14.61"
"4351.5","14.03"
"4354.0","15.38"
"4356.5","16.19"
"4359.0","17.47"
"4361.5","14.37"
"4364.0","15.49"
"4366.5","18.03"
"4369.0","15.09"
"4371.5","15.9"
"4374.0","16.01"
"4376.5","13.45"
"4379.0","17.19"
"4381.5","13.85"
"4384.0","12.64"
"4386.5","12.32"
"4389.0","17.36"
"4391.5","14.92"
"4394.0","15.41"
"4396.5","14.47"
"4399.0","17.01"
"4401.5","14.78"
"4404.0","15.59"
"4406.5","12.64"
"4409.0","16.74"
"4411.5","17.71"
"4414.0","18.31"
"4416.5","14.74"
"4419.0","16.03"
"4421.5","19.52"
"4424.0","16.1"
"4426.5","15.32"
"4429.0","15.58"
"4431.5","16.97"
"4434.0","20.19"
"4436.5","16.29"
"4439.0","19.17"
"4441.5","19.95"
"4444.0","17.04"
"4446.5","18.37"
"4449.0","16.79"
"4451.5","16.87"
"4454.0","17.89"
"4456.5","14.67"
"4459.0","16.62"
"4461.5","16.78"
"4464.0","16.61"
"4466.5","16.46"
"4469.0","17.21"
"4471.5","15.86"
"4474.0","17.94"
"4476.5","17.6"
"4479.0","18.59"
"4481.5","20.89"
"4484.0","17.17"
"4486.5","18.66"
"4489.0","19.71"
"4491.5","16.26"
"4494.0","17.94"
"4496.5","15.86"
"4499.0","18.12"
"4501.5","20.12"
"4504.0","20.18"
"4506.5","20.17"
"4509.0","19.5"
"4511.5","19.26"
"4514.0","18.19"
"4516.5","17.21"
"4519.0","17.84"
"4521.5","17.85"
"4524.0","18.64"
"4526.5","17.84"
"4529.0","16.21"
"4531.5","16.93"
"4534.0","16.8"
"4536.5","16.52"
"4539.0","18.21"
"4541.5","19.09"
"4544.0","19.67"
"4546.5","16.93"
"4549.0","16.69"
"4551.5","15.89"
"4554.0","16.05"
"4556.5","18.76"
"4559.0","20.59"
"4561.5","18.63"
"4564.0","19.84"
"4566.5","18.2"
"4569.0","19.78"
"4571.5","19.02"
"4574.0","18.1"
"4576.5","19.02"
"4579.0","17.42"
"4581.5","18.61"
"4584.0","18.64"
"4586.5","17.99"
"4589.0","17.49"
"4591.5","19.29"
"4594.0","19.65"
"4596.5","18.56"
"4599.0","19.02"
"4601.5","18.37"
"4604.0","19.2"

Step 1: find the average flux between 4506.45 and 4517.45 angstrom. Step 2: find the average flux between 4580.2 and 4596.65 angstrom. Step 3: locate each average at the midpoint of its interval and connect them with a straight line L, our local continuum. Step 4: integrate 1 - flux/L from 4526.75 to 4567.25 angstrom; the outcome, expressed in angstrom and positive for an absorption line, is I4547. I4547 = 1.9 angstrom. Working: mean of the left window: 18.8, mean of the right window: 18.6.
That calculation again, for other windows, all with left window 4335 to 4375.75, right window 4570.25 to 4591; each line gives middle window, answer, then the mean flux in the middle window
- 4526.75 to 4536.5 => 0.5 angstrom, 16.8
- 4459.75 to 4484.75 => -1.0 angstrom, 17.5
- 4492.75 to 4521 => -2.1 angstrom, 18.6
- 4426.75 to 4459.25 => -1.9 angstrom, 17.4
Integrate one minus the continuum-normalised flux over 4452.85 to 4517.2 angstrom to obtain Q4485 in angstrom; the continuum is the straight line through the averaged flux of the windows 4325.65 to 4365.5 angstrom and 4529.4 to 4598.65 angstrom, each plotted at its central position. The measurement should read -3.3 angstrom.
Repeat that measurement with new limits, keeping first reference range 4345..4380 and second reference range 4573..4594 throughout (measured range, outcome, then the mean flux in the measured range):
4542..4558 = 0.4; 17.5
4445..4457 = -0.3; 17.1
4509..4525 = -0.7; 18.3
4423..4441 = -1.0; 17.2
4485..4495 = -0.6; 18.1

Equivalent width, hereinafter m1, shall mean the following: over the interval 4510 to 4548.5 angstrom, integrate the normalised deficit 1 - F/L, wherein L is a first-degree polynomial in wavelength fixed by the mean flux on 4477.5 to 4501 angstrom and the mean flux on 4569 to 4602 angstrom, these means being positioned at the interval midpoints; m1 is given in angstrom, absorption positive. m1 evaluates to 1.2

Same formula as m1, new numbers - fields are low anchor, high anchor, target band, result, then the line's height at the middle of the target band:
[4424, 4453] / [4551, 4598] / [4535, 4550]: 0.4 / 18.3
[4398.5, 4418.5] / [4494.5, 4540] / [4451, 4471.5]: 0.5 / 17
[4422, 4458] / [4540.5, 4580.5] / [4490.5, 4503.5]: 0.0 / 17.8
